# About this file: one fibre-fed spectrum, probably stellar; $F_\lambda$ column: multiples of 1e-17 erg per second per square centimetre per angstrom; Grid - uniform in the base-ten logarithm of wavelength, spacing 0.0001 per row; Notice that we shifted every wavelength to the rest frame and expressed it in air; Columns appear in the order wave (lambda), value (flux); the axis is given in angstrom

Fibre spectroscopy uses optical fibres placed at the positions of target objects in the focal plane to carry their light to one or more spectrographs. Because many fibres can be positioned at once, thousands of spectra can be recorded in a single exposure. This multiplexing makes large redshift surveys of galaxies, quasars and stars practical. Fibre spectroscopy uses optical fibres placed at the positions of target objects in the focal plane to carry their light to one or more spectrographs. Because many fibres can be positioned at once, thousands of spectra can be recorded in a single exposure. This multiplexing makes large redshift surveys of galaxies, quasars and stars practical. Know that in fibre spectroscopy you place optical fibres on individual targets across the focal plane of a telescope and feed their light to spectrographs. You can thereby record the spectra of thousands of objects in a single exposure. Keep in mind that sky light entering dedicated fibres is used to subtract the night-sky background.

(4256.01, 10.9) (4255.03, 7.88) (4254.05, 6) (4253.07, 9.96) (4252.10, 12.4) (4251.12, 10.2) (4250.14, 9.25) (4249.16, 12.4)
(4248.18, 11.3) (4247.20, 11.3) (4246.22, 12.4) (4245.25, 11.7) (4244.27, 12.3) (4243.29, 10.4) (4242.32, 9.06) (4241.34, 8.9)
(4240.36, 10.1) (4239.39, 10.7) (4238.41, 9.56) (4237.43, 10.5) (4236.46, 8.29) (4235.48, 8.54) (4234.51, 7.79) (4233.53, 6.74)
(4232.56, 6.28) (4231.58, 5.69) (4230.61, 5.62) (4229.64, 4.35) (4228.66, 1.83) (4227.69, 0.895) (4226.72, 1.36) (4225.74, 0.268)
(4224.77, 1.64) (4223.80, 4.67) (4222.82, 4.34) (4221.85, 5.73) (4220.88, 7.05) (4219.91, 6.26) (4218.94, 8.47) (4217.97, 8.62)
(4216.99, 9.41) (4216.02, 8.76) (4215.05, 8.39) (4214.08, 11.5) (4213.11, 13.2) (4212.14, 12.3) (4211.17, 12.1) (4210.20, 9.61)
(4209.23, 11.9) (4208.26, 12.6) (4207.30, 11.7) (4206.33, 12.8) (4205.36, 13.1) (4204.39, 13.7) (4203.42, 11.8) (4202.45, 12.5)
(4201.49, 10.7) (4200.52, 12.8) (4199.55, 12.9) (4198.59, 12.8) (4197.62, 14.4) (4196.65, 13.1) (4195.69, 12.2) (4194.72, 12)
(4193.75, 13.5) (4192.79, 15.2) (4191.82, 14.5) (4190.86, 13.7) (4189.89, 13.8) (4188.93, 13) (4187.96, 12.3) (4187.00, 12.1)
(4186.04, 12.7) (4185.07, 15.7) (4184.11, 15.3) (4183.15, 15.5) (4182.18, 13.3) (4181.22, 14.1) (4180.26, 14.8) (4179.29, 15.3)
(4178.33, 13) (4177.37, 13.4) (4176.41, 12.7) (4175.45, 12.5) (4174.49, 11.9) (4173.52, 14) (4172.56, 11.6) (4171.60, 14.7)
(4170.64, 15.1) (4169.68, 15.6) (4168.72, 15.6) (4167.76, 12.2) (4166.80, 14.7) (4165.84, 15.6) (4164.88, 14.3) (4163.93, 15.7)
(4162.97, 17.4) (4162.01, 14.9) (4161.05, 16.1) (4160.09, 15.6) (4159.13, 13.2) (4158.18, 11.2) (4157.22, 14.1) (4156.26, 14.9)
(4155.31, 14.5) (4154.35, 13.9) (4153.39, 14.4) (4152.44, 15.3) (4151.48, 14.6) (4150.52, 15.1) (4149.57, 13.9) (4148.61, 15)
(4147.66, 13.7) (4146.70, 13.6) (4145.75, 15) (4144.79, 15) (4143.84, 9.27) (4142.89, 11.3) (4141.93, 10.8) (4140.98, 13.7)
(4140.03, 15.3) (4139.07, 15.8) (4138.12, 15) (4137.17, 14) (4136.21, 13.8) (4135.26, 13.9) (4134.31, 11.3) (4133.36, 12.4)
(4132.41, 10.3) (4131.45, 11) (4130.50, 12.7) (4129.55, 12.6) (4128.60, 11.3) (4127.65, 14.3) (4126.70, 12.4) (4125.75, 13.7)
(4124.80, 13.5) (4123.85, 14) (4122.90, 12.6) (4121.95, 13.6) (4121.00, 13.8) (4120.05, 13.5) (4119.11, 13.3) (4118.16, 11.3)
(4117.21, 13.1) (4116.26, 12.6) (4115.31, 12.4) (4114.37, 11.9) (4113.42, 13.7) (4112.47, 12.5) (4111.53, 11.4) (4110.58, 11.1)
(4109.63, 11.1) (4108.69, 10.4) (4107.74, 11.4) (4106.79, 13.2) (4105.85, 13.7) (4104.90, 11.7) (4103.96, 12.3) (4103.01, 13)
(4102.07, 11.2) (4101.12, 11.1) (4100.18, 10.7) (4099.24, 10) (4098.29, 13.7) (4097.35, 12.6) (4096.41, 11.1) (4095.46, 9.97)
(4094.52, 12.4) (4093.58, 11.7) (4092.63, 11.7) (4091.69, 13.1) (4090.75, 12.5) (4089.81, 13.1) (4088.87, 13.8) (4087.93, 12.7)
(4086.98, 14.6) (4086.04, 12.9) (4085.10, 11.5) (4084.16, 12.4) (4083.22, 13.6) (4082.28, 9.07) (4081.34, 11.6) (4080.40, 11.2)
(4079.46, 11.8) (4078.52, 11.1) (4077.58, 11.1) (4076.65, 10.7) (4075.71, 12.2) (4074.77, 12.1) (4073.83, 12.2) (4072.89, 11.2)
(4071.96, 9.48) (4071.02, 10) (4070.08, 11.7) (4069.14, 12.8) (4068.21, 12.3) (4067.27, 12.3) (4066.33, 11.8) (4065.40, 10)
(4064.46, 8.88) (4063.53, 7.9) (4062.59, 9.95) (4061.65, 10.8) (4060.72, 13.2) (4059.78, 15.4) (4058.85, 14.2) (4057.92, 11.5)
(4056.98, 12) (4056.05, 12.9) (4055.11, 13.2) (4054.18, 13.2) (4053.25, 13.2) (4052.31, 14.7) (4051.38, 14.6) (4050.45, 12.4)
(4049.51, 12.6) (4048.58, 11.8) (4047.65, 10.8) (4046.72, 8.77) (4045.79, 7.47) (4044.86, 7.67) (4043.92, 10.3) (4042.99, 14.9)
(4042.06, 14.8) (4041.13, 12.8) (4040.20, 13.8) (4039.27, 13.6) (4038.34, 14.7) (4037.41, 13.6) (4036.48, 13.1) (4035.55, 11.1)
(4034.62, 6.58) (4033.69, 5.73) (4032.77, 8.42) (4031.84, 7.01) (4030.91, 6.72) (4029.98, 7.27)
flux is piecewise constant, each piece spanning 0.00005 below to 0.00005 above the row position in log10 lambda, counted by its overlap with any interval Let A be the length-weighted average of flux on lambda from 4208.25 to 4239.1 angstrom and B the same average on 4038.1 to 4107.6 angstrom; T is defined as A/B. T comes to 0.61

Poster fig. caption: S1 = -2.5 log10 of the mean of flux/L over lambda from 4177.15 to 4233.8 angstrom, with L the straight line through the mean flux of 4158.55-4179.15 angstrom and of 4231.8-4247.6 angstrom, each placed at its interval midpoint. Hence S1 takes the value 0.16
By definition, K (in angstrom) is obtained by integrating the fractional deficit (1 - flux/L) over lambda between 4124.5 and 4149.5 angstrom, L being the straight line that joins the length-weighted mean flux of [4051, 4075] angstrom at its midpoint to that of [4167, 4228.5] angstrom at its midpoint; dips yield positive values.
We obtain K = -3.1 angstrom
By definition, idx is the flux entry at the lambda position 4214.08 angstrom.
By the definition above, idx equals 11.5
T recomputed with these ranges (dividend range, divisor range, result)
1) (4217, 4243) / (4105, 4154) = 0.49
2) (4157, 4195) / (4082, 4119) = 1.16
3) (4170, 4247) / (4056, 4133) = 0.88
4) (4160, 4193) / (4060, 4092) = 1.22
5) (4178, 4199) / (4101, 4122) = 1.12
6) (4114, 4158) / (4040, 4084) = 1.14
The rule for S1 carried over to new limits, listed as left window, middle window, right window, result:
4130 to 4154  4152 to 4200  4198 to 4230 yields -0.24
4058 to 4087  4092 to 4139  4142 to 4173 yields 0.05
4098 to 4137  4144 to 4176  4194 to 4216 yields -0.17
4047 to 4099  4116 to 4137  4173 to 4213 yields -0.03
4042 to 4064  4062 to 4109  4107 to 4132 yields 0.05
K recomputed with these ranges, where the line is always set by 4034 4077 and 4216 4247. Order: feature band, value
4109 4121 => -2.48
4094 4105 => -1.02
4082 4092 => -1.58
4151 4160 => -4.81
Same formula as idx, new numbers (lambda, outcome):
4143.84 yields 9.27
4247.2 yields 11.3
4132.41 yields 10.3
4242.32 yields 9.06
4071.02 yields 10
